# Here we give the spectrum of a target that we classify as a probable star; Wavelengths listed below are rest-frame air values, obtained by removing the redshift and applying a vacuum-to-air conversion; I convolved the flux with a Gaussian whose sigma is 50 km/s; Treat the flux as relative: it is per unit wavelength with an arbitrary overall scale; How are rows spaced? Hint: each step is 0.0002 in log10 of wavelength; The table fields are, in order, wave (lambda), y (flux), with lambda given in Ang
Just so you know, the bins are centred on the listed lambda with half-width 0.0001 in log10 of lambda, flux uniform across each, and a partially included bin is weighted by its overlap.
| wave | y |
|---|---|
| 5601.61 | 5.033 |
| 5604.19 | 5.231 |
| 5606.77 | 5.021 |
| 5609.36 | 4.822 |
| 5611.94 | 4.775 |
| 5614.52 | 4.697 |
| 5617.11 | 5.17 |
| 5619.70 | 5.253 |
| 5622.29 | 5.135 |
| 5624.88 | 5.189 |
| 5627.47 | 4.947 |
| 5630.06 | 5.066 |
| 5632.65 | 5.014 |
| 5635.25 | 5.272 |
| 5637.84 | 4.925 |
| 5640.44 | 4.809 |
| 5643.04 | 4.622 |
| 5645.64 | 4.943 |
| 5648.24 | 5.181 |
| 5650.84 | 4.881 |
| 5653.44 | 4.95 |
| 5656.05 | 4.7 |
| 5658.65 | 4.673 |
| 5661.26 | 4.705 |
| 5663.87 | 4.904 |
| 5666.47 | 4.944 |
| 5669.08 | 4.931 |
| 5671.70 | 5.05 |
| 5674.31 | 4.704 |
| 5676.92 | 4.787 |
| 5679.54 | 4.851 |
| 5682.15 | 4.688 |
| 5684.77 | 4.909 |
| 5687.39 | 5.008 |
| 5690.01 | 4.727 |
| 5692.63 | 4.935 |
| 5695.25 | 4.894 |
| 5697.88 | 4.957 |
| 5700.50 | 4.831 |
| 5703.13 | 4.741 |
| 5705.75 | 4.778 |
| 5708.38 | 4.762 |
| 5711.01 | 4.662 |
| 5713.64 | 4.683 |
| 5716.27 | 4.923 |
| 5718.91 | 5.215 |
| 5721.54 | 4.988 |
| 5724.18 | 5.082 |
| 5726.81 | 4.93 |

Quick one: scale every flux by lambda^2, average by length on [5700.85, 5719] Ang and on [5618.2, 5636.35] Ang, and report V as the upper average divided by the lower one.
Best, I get 1.0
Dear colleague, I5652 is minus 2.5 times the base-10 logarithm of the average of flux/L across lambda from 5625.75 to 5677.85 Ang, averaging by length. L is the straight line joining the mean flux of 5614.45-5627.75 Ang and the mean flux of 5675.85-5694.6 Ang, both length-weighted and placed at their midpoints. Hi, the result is 0.02 mag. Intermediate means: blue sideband 5.11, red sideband 4.85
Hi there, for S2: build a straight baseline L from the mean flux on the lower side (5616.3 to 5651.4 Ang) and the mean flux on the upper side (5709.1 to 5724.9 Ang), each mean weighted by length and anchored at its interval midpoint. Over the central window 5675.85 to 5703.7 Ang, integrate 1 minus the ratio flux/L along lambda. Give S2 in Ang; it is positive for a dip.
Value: 0.6 Ang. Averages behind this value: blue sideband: 5.03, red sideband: 4.91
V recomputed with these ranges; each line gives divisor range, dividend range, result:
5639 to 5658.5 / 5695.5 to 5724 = 1.02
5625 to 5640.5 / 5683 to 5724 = 0.99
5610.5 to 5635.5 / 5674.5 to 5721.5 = 0.99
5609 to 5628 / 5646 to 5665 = 0.98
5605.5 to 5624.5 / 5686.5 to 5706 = 1.00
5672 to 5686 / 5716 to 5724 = 1.07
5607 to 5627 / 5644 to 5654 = 1.01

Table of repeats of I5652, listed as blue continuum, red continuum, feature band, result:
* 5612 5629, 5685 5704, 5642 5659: 0.02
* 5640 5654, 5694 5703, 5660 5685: 0.01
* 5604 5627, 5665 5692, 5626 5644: 0.00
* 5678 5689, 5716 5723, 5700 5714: 0.05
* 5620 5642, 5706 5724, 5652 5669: 0.04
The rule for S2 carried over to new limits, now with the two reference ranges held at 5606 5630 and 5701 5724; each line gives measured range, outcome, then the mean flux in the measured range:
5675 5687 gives 0.2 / 4.82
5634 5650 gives 0.0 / 4.96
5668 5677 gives 0.1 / 4.88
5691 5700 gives -0.1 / 4.91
